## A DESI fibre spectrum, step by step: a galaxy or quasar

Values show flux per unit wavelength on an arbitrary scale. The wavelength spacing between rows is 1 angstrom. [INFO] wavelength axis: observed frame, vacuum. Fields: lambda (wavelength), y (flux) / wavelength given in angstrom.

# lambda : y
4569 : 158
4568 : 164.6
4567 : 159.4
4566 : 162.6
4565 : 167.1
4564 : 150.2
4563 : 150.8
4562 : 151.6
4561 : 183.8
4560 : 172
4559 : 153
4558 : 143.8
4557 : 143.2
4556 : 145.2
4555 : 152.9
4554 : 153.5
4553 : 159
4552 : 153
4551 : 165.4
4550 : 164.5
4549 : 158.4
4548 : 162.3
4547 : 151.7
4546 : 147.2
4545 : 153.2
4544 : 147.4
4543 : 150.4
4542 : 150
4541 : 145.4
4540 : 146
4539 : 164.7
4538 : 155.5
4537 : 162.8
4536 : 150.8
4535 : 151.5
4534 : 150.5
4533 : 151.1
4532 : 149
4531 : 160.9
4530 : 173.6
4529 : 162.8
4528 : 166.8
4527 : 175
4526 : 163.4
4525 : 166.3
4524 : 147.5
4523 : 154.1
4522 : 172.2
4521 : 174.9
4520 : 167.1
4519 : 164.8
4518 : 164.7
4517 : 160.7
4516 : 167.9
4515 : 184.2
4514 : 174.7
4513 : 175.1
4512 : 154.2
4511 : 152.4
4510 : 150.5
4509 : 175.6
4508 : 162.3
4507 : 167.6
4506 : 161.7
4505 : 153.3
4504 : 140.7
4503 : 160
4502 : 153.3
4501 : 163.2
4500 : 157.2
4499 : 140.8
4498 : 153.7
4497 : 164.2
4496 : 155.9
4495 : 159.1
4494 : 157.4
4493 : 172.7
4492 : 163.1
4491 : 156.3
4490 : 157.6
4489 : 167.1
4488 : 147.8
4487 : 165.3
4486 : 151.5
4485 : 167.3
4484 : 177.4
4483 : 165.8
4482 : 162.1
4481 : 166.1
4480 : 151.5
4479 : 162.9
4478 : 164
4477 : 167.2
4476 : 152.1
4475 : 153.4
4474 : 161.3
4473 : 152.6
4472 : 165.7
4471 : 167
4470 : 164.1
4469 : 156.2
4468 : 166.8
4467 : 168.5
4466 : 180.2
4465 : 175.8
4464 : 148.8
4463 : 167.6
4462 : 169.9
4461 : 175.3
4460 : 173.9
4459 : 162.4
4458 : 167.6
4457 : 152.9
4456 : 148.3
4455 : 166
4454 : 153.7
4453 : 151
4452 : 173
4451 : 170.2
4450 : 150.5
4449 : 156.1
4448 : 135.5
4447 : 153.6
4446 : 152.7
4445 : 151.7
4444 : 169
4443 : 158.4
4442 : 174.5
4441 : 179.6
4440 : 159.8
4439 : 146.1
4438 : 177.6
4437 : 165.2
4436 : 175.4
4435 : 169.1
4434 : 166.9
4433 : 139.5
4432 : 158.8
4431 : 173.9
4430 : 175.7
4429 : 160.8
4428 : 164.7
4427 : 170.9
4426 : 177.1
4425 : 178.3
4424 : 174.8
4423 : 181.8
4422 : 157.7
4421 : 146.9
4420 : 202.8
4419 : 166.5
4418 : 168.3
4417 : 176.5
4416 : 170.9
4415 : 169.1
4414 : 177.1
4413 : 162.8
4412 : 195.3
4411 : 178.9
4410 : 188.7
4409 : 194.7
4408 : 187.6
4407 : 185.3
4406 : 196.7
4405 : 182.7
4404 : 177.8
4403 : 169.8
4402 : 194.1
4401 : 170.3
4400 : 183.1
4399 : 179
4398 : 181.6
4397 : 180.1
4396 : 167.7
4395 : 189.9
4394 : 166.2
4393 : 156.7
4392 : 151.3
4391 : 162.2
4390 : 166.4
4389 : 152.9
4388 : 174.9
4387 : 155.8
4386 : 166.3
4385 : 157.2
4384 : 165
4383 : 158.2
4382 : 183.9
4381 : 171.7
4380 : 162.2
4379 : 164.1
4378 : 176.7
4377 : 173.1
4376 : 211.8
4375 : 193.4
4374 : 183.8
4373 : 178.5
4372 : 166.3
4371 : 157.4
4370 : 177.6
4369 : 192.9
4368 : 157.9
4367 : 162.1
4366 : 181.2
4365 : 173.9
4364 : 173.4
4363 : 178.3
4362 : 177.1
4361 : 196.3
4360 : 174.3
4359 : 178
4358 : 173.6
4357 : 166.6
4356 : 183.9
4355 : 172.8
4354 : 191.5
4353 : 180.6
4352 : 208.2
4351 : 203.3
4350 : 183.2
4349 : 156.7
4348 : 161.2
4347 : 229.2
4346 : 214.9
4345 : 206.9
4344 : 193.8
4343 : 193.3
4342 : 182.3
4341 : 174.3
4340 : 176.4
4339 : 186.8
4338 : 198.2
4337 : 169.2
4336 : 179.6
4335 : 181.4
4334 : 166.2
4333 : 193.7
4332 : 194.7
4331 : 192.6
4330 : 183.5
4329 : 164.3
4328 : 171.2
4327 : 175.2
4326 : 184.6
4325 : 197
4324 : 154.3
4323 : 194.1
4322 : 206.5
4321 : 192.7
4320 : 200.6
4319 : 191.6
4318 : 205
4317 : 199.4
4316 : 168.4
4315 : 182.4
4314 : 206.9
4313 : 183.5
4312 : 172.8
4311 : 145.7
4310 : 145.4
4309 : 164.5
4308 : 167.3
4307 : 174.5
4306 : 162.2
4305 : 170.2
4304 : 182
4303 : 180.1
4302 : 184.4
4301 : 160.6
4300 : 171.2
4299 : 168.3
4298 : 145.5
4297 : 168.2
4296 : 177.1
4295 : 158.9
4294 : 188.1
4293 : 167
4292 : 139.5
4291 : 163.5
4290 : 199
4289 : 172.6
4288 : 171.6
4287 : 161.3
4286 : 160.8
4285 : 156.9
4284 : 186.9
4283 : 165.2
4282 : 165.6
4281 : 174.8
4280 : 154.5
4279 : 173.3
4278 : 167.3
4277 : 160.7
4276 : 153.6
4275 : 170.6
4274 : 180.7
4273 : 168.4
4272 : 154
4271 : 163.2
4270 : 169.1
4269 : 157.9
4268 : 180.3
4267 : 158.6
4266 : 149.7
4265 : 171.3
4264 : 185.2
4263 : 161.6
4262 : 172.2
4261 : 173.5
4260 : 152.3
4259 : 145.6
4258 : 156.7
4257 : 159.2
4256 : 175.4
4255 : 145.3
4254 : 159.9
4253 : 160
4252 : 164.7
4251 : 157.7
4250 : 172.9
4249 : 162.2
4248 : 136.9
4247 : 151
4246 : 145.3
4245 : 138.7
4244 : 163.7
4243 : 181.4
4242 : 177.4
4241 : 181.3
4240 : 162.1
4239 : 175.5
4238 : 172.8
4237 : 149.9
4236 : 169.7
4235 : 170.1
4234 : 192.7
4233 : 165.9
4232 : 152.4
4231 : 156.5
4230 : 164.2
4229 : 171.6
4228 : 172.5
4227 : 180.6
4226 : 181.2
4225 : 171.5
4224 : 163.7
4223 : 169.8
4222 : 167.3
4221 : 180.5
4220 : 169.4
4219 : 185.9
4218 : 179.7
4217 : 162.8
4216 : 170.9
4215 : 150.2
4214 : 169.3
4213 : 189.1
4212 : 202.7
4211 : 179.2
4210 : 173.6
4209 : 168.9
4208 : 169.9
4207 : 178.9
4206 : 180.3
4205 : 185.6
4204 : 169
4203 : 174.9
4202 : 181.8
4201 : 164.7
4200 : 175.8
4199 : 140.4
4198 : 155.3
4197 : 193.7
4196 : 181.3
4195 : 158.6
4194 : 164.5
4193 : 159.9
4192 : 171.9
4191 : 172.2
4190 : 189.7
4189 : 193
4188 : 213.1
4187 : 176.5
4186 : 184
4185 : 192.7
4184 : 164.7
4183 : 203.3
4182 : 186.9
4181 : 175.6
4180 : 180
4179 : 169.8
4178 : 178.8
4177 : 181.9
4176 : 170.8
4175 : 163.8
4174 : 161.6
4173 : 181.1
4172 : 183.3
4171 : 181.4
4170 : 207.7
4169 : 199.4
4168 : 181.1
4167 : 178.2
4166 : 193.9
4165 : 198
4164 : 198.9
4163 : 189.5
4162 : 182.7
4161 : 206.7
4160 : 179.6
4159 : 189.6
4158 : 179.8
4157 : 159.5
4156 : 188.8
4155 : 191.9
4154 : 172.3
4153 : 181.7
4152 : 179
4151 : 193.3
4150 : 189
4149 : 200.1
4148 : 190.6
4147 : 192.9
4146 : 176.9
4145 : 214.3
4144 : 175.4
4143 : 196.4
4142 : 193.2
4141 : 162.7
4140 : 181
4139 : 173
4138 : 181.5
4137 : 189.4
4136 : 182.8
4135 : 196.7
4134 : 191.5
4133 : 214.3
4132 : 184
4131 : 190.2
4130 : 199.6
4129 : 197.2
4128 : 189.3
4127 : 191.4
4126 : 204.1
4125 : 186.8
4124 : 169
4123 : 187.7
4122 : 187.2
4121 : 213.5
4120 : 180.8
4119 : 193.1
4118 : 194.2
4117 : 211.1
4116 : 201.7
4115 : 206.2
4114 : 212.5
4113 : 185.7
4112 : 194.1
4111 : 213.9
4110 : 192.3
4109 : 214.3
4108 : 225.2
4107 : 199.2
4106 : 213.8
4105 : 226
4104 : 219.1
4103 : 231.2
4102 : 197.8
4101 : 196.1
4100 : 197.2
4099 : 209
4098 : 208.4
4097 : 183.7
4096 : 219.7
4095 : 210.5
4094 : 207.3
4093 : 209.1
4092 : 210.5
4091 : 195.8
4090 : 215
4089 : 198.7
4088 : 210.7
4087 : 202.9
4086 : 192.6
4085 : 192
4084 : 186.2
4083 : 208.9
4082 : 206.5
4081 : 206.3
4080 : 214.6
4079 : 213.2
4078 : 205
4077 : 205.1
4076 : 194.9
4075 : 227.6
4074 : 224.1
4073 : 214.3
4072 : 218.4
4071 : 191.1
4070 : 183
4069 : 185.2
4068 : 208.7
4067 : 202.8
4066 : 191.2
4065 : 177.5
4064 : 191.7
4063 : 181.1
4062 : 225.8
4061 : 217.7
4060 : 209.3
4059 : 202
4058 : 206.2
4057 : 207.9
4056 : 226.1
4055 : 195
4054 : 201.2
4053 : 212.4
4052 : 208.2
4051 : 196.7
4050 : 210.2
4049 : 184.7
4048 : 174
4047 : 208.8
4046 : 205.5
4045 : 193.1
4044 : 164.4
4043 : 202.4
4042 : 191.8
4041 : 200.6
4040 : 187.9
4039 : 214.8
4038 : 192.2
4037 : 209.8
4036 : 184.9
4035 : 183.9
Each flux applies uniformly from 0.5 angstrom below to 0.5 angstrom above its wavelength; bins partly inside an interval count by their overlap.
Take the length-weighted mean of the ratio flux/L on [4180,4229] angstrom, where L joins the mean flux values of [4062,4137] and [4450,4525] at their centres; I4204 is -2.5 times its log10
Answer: 0.09 mag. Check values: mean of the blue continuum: 201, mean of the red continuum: 162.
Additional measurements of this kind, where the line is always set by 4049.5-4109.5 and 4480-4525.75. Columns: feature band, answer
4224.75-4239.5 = 0.12 mag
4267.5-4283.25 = 0.12 mag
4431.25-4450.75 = 0.05 mag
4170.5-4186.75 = 0.10 mag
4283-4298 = 0.09 mag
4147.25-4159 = 0.08 mag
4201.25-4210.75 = 0.10 mag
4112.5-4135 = 0.03 mag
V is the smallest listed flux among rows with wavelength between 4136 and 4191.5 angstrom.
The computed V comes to 159.5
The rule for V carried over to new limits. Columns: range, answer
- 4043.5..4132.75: 164.4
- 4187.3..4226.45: 140.4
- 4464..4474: 148.8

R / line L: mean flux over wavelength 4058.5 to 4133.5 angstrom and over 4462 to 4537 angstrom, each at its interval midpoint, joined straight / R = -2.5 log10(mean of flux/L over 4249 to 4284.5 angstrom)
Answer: 0.13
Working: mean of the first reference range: 202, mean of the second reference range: 162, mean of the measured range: 165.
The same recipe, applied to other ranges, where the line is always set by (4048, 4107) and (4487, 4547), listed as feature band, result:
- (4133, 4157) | 0.062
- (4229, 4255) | 0.152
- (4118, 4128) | 0.052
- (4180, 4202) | 0.092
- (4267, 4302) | 0.101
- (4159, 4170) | 0.023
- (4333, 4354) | -0.062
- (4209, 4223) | 0.091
